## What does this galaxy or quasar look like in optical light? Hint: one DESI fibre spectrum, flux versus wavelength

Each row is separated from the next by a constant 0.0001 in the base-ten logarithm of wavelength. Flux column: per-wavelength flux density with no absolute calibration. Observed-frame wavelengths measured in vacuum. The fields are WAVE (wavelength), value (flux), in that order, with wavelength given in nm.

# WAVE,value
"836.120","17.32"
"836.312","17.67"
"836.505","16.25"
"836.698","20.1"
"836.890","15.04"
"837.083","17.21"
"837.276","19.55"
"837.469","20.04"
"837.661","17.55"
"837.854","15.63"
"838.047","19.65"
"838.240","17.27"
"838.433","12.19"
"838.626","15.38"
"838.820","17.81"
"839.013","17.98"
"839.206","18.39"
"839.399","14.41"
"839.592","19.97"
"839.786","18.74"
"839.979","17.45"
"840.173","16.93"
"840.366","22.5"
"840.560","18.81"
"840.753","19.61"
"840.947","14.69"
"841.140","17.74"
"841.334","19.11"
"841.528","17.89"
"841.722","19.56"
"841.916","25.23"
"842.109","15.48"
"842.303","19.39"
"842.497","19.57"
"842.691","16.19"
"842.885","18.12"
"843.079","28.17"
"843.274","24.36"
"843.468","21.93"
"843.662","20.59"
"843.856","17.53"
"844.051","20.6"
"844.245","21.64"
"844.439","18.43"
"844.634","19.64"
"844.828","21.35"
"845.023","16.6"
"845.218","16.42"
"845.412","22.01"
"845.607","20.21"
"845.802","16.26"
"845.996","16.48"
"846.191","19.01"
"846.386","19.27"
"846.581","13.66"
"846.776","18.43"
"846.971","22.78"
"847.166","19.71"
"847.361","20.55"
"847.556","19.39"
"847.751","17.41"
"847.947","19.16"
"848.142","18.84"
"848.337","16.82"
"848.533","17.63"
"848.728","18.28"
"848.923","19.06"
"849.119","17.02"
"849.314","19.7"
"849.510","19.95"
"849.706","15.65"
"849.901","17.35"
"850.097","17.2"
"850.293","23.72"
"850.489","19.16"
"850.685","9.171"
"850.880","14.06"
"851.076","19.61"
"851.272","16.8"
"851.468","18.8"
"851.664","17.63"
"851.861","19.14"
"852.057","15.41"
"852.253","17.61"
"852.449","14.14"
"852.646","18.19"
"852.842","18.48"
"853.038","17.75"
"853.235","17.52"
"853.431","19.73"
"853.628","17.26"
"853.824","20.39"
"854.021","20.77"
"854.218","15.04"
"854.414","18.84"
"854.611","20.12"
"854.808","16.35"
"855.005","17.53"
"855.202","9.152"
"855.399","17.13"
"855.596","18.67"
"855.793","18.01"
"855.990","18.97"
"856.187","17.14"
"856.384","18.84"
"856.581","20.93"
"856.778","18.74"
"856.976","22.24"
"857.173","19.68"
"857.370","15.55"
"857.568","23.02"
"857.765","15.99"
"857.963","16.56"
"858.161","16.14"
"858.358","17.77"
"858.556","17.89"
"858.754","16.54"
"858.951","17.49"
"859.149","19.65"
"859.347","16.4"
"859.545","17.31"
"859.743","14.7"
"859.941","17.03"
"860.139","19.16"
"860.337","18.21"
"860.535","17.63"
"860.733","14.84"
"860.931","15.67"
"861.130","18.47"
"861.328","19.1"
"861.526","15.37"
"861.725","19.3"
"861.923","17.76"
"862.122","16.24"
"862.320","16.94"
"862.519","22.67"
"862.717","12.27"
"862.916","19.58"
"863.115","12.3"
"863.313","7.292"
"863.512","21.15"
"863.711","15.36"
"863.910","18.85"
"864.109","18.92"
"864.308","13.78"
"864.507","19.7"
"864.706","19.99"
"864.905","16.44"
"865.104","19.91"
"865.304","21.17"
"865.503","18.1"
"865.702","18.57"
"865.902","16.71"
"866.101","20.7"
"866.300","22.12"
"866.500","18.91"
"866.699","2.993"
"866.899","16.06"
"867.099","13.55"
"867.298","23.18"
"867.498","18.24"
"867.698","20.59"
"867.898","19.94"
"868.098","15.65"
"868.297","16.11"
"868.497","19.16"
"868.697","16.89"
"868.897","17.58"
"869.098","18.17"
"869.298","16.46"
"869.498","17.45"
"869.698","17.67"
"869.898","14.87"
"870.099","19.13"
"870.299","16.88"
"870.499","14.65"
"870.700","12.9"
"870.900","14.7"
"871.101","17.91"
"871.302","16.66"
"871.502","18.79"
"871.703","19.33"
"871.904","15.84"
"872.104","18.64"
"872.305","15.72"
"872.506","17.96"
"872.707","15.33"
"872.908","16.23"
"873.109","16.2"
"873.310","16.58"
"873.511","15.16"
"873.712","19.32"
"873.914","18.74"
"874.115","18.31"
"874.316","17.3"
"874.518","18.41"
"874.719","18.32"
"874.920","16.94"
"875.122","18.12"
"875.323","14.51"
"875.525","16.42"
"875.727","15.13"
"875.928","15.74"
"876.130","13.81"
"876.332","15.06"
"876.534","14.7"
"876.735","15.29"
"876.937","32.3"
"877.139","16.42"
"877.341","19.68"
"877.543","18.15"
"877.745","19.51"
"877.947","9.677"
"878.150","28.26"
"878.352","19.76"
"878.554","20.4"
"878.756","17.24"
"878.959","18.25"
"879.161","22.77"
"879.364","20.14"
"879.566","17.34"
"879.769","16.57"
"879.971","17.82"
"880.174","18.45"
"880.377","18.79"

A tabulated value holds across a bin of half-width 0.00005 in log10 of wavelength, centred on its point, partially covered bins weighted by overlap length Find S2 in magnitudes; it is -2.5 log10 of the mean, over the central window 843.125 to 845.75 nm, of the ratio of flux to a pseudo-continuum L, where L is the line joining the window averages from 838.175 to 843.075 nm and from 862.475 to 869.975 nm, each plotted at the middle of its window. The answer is -0.119 mag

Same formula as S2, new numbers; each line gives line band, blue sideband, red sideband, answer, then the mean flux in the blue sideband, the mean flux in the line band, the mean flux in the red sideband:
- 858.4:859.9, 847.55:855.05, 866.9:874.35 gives 0.03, 17.8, 17.2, 17.2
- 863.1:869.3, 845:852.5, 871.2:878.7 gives 0.02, 18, 17.4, 17.6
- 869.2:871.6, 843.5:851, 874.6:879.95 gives 0.11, 18.5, 16.5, 18.1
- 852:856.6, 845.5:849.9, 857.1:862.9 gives 0.02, 18.4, 17.6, 17.4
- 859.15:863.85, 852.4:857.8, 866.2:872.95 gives 0.05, 18.1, 16.8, 17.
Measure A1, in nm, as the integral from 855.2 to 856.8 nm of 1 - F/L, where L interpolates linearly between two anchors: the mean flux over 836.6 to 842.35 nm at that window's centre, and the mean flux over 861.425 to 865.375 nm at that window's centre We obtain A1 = -0.044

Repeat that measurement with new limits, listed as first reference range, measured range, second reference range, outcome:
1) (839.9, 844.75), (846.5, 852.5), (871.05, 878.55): 0.41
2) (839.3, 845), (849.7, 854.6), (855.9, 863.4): 0.17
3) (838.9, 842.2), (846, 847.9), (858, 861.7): -0.08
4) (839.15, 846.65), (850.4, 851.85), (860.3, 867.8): 0.14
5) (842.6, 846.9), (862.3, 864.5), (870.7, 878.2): 0.21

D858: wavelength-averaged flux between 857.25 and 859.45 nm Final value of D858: 17.6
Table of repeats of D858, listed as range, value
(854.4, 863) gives 17.7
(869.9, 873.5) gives 16.6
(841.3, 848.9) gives 19.3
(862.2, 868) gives 17.4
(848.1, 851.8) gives 17.7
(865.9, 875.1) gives 17.2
